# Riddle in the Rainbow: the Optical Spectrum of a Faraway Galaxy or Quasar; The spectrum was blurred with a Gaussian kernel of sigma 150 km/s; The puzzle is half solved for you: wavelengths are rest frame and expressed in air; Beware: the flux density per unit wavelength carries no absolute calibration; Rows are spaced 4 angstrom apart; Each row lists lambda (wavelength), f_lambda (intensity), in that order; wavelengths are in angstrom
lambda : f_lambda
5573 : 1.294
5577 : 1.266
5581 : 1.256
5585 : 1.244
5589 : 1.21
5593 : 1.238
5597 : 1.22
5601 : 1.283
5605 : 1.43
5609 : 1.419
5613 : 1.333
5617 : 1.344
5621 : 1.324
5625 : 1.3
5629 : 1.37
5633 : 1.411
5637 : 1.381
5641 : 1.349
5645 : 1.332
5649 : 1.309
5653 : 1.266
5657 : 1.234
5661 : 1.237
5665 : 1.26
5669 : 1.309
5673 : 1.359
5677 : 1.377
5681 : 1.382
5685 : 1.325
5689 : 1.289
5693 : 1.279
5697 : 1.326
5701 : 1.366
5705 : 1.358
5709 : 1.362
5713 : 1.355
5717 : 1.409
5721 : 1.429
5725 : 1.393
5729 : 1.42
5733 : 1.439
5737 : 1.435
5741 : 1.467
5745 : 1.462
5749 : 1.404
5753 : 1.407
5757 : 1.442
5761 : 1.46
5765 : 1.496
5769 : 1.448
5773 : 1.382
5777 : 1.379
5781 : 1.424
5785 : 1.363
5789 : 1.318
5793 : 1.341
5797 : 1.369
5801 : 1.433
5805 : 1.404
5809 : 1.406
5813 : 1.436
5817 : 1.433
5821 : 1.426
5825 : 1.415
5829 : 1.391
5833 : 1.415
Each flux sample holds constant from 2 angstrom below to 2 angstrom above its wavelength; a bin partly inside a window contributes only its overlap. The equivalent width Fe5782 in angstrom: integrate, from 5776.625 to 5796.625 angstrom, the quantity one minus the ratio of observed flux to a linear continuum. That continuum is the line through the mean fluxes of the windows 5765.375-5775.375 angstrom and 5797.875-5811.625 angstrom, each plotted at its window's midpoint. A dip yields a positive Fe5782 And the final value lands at 0.8 angstrom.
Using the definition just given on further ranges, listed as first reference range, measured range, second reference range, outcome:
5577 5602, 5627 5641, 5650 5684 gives -1.1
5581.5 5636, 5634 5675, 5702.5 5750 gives 1.4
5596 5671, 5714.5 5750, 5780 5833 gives -1.6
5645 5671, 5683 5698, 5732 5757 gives 0.4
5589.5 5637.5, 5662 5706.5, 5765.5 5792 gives 1.0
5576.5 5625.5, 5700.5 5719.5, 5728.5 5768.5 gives 0.5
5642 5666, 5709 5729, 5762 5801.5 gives -0.9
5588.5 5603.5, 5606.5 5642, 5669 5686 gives -2.1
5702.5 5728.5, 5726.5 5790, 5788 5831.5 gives -1.4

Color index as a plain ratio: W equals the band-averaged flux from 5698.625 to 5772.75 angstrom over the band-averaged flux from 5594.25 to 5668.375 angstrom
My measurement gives 1.1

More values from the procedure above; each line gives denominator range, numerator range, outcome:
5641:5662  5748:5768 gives 1.12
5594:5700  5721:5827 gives 1.07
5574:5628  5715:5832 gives 1.09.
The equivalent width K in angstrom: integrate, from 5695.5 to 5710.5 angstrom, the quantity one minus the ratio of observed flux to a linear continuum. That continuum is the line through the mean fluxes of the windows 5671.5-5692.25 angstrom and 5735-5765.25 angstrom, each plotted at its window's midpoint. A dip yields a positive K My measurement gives 0.2 angstrom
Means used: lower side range 1.34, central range 1.35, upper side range 1.44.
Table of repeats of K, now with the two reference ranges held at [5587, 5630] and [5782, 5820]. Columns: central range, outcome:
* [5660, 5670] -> 0.5 angstrom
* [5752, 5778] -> -1.1 angstrom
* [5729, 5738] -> -0.5 angstrom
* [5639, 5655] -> 0.2 angstrom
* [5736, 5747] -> -0.7 angstrom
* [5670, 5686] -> -0.2 angstrom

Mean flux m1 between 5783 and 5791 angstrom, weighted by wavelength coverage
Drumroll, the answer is 1.34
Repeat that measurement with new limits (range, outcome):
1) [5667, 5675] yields 1.33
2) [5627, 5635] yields 1.39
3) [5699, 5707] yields 1.36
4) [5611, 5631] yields 1.33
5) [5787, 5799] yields 1.34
